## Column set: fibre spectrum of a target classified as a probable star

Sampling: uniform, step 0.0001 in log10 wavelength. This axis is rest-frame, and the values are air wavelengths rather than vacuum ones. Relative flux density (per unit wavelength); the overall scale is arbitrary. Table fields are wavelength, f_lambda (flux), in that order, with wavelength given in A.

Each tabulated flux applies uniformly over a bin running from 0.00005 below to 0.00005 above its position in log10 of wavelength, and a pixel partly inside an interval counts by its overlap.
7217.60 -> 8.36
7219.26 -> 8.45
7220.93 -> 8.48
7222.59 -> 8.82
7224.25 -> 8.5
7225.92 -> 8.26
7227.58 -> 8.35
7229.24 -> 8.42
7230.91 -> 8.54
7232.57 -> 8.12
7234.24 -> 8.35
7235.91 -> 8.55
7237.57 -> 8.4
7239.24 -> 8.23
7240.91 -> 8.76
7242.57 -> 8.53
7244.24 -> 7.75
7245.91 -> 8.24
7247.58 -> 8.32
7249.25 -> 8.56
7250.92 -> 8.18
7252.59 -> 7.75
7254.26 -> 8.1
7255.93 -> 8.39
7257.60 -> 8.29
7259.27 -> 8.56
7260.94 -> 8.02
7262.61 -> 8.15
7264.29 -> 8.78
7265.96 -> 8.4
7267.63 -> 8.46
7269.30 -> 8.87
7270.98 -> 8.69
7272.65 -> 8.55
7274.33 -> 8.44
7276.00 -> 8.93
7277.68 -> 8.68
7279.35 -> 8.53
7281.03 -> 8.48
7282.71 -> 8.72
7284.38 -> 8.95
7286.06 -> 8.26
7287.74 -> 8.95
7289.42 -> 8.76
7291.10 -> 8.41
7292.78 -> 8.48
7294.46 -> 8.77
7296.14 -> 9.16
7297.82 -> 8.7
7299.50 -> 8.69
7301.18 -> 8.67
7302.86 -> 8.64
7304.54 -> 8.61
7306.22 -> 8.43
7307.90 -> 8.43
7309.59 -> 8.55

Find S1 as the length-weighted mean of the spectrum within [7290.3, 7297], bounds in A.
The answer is 8.7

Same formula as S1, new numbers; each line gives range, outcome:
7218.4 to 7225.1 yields 8.55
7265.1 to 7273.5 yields 8.6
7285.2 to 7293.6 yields 8.56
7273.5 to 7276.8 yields 8.7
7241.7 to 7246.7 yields 8.18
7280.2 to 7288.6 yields 8.67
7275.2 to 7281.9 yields 8.65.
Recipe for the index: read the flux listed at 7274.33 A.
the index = 8.44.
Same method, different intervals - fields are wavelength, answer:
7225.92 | 8.26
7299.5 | 8.69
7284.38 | 8.95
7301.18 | 8.67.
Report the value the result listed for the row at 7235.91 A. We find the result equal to 8.55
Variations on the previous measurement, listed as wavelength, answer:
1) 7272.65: 8.55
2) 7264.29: 8.78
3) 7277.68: 8.68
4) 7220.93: 8.48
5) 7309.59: 8.55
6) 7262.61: 8.15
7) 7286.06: 8.26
